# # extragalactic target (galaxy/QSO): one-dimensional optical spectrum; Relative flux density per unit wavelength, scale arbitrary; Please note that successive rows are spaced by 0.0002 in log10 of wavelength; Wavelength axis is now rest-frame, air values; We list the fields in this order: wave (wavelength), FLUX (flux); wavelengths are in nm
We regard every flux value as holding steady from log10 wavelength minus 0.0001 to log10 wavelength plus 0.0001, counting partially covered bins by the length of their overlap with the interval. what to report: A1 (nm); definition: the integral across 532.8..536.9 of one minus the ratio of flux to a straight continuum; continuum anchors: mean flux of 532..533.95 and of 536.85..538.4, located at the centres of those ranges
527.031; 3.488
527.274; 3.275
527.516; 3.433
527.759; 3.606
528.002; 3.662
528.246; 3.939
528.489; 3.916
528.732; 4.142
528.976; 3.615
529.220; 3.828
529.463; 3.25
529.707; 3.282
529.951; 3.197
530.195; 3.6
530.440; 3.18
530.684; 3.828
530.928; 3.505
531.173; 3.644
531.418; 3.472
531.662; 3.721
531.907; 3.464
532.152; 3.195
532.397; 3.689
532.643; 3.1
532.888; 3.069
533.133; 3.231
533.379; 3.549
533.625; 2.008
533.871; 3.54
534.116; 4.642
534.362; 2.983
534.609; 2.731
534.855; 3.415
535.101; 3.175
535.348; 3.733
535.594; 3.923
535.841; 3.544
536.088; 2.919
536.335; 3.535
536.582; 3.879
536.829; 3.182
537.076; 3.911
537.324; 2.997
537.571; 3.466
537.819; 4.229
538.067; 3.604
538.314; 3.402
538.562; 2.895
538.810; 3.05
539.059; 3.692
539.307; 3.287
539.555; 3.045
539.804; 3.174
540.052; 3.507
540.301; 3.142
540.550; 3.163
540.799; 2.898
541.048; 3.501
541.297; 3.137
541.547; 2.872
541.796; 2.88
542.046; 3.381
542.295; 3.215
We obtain -0.03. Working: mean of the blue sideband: 3.17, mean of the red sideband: 3.58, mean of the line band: 3.36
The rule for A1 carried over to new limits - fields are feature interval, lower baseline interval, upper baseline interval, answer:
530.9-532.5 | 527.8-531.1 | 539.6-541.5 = 0.000 nm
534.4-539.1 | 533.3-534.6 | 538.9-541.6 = -0.239 nm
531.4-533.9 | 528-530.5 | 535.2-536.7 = 0.234 nm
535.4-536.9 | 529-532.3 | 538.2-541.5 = -0.090 nm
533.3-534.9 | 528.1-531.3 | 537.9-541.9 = 0.087 nm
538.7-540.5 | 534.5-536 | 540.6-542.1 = -0.044 nm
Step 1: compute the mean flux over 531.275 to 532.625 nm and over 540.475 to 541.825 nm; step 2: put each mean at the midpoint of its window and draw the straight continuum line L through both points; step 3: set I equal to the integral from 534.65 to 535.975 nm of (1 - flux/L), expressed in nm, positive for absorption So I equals -0.07 nm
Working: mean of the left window 3.48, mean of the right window 3.09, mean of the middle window 3.5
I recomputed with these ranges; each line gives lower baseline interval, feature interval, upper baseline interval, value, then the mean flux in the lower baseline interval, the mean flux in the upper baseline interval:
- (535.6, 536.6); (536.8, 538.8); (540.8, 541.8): -0.06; 3.48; 3.1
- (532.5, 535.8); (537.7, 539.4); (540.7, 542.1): -0.14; 3.32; 3.1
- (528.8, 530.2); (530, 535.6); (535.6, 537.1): 0.15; 3.48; 3.5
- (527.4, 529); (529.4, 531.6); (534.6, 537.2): 0.14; 3.77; 3.48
